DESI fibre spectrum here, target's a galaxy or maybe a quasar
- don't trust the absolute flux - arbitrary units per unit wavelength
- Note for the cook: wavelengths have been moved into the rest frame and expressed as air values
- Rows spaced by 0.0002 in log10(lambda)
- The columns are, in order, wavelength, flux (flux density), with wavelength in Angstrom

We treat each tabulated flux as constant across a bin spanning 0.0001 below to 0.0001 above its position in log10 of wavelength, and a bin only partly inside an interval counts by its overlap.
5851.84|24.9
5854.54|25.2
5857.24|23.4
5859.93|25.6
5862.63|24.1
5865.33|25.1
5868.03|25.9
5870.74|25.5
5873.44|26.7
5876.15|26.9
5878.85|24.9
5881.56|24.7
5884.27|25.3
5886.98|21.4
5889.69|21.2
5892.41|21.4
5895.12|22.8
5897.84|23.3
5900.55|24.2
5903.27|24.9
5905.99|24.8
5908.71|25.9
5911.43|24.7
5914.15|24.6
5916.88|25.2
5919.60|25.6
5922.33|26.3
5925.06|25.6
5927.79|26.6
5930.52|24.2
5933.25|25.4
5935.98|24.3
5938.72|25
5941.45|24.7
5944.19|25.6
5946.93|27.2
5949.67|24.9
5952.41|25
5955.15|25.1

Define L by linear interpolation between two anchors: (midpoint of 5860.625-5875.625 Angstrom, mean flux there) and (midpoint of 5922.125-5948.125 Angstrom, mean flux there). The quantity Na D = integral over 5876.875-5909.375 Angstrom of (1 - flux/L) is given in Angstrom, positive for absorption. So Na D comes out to 2.2 Angstrom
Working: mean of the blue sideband 25.5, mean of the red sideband 25.4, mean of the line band 23.8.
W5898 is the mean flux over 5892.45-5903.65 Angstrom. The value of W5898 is 23.4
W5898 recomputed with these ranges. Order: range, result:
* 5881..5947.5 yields 24.6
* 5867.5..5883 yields 25.8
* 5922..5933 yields 25.6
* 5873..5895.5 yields 23.9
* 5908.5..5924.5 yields 25.4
